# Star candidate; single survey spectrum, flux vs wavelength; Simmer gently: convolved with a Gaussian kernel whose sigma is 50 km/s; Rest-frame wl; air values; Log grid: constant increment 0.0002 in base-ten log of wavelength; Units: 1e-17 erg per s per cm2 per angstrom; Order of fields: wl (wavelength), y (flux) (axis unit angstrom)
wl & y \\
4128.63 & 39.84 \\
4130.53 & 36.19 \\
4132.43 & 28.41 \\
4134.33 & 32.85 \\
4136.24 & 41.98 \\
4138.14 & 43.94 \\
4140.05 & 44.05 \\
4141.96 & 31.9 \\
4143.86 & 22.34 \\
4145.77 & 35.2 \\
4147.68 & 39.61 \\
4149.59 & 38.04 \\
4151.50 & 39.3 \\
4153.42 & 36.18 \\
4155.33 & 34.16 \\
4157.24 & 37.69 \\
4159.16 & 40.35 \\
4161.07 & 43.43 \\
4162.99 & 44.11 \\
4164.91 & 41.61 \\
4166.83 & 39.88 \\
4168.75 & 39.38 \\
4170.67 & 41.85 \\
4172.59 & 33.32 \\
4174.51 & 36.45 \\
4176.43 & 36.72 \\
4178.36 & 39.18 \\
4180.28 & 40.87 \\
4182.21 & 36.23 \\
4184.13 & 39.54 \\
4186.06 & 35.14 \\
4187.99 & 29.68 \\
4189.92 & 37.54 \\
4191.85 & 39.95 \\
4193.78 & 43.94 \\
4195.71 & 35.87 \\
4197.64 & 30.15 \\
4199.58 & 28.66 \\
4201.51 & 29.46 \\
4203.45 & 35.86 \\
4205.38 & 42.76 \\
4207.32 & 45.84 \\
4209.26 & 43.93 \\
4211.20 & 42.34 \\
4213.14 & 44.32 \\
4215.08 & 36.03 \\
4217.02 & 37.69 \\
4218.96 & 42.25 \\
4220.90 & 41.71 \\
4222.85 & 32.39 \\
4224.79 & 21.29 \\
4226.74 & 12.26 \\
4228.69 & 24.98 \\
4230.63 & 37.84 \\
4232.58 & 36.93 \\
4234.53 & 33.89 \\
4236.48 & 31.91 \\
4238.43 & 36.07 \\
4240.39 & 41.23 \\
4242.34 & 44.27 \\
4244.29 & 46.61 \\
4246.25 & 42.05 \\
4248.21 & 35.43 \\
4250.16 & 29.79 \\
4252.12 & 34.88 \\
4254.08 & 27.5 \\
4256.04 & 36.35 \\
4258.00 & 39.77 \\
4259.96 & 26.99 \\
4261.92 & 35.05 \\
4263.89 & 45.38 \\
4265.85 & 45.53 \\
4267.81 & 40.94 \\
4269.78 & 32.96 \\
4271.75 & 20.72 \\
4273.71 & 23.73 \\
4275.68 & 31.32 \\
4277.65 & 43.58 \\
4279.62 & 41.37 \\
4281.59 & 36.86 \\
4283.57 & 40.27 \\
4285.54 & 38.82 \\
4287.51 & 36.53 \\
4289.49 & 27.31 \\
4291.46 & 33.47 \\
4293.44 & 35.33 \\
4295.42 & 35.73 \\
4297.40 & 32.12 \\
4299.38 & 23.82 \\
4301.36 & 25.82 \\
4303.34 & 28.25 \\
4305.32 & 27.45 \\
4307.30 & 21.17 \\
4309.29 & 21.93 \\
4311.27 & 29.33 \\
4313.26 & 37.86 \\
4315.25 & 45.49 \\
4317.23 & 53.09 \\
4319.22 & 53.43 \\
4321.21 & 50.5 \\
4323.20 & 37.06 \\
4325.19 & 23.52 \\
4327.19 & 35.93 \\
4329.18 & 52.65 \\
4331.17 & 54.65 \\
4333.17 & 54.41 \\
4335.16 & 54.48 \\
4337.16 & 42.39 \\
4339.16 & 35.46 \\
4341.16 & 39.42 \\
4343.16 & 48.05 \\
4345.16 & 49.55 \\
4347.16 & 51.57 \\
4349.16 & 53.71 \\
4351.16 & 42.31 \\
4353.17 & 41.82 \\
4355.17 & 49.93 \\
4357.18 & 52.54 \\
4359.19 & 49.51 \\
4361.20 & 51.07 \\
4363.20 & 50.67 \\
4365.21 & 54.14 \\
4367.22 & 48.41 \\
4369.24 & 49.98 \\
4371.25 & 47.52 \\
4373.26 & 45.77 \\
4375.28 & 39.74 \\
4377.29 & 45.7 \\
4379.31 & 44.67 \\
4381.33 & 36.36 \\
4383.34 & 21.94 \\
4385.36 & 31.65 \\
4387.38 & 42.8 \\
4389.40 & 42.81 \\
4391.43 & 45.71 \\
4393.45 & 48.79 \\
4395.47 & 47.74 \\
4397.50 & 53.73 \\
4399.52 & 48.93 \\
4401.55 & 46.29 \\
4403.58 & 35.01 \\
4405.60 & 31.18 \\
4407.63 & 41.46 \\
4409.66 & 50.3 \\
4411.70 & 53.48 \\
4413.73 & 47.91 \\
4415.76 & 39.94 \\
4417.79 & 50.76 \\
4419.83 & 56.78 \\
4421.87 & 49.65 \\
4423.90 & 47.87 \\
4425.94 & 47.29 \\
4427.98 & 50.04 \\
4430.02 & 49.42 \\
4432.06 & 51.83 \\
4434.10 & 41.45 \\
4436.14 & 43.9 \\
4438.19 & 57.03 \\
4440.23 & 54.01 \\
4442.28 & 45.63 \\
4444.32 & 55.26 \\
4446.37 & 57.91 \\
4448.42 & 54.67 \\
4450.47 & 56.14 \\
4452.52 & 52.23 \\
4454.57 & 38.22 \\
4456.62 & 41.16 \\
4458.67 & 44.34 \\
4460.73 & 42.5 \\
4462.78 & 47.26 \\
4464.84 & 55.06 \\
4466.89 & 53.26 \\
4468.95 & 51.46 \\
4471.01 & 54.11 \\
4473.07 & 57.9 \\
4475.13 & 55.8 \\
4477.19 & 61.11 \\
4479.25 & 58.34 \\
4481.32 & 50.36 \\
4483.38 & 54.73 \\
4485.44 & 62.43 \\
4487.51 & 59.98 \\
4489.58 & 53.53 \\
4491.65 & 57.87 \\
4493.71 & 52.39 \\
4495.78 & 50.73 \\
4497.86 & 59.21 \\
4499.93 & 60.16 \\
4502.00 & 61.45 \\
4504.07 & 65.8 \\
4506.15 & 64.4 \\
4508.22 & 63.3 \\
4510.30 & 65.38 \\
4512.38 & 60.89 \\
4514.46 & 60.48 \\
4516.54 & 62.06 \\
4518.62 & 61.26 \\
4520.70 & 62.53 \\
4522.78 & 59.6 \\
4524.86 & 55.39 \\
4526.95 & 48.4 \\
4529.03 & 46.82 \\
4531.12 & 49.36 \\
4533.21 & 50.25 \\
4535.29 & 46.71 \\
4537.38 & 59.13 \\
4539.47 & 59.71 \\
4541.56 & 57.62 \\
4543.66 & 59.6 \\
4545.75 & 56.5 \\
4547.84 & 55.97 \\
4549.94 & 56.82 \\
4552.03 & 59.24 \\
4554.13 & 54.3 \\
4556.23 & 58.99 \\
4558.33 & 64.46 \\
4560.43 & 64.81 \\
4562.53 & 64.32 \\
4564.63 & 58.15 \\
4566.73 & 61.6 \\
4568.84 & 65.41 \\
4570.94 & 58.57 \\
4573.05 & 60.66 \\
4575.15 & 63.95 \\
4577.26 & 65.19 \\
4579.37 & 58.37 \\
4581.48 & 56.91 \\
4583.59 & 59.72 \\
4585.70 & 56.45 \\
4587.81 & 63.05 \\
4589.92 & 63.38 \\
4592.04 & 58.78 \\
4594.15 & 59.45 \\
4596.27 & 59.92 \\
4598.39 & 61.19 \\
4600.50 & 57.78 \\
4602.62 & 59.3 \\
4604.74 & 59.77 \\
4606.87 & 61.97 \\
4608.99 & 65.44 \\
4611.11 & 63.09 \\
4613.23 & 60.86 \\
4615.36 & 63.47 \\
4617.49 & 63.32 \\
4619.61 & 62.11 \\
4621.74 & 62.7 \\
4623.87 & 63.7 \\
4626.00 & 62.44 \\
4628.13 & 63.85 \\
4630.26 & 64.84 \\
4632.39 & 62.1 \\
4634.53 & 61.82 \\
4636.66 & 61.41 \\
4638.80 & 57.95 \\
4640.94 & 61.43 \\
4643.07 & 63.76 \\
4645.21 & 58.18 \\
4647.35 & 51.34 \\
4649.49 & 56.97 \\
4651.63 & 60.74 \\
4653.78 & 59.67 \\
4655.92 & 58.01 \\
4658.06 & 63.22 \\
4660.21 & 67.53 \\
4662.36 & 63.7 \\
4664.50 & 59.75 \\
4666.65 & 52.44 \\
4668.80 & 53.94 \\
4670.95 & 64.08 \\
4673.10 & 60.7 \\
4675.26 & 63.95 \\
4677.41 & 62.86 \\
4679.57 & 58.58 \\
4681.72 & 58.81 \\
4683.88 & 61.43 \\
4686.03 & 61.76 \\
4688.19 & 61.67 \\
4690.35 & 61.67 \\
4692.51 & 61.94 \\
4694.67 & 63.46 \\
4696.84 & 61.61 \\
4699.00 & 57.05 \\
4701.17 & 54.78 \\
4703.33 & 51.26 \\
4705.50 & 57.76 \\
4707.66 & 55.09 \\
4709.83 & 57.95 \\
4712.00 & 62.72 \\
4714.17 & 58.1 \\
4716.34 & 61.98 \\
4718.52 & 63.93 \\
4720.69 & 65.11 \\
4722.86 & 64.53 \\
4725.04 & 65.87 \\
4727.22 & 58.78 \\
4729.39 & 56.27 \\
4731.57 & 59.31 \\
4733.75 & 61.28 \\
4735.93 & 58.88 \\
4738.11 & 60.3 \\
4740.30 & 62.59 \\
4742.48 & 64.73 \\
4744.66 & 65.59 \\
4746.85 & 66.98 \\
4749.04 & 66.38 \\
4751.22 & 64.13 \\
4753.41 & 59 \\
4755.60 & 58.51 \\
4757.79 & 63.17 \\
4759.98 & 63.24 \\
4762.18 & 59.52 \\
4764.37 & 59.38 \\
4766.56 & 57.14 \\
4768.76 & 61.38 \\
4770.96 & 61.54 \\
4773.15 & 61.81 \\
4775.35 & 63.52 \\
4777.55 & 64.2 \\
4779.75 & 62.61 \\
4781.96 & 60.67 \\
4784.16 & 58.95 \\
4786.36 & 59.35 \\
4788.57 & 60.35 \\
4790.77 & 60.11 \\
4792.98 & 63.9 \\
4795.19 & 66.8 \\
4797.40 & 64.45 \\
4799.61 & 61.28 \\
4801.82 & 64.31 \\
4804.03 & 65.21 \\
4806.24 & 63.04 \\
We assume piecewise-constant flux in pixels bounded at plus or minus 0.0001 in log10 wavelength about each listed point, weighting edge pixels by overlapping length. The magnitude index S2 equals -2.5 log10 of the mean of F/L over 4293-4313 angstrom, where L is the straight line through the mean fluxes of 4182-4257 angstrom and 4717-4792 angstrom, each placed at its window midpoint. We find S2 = 0.38 mag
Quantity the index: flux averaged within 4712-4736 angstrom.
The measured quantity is 61.4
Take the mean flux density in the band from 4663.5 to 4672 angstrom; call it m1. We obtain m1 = 57.5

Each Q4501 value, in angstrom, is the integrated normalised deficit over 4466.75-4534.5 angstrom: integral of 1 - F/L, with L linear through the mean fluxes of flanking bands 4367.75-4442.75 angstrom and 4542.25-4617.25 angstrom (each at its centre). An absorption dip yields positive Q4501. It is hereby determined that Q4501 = -4.6 angstrom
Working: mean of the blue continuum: 45.6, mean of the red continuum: 60.5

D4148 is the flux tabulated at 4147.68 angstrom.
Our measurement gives 39.61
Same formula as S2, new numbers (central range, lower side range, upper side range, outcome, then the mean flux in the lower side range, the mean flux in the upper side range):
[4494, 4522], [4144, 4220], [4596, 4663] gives -0.113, 38.2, 61.4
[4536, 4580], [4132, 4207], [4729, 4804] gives -0.130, 37.3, 61.9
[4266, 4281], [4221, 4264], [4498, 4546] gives 0.077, 34.1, 58.2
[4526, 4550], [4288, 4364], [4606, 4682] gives 0.012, 40.8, 61.2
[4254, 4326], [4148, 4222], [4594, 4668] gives 0.246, 38.5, 61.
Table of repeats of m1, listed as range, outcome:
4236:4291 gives 36.2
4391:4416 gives 45.6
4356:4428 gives 45.7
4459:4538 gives 56.2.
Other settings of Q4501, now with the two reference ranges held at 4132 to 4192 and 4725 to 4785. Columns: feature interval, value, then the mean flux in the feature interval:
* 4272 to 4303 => 6.78 angstrom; 33.3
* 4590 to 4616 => -2.60 angstrom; 61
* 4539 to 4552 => -1.14 angstrom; 57.7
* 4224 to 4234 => 3.28 angstrom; 27.1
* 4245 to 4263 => 2.98 angstrom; 34.4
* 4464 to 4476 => -1.09 angstrom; 54.6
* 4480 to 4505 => -3.14 angstrom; 57.4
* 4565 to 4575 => -1.38 angstrom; 61.6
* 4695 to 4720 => 0.42 angstrom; 58.6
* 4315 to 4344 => -0.66 angstrom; 45.4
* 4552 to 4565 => -1.75 angstrom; 60.8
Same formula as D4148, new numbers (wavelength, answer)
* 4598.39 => 61.19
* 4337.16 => 42.39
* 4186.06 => 35.14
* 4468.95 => 51.46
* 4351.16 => 42.31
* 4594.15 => 59.45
